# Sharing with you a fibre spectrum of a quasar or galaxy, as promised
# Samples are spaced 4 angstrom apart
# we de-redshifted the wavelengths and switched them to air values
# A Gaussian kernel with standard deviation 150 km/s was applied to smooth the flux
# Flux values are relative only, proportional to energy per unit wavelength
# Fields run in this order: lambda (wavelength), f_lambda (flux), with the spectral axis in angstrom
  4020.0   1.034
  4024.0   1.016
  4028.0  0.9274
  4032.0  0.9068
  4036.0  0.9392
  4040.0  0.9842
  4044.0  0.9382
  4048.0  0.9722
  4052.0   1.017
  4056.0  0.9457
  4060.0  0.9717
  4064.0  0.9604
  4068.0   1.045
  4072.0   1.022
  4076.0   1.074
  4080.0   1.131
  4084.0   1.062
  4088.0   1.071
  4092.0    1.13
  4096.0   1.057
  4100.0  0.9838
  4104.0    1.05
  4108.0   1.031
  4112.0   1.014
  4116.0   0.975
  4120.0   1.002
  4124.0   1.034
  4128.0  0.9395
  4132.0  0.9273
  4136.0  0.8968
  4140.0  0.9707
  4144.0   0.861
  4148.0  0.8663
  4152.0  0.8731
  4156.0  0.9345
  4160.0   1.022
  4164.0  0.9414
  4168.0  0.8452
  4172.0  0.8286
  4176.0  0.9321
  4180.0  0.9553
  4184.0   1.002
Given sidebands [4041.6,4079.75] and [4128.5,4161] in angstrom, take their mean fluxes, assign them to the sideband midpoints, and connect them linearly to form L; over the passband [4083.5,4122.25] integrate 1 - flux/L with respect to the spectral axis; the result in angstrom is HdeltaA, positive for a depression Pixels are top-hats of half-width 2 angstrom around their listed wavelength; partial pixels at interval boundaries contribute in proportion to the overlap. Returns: -3.2 angstrom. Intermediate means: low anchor 1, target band 1.04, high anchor 0.917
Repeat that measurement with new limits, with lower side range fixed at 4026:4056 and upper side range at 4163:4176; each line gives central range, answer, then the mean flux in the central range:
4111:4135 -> -1.9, 0.977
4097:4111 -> -1.6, 1.02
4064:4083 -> -2.5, 1.06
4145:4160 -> -0.4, 0.907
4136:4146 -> -0.2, 0.912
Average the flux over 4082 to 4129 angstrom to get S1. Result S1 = 1.03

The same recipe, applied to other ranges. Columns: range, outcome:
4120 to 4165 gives 0.936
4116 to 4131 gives 0.985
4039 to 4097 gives 1.03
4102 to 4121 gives 1.02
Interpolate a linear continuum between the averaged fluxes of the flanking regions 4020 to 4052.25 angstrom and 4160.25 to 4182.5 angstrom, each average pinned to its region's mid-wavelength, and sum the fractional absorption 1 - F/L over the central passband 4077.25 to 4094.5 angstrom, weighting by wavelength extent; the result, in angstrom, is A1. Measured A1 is -2.8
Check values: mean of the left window 0.964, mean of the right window 0.912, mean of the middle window 1.1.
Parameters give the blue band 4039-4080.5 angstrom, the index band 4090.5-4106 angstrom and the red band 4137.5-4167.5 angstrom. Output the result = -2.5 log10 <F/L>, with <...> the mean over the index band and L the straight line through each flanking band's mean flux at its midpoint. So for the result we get -0.09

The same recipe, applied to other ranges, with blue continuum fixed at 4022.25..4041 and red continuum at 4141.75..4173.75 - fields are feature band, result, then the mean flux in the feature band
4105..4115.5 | -0.11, 1.02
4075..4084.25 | -0.18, 1.1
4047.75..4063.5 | -0.04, 0.976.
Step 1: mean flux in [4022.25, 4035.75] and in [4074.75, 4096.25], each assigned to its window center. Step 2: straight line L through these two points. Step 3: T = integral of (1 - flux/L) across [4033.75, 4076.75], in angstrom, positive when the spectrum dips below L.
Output 1.2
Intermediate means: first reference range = 0.947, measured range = 0.985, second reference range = 1.09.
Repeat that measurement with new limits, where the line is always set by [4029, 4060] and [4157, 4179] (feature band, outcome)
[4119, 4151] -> -0.19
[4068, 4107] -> -4.93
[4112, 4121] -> -0.57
